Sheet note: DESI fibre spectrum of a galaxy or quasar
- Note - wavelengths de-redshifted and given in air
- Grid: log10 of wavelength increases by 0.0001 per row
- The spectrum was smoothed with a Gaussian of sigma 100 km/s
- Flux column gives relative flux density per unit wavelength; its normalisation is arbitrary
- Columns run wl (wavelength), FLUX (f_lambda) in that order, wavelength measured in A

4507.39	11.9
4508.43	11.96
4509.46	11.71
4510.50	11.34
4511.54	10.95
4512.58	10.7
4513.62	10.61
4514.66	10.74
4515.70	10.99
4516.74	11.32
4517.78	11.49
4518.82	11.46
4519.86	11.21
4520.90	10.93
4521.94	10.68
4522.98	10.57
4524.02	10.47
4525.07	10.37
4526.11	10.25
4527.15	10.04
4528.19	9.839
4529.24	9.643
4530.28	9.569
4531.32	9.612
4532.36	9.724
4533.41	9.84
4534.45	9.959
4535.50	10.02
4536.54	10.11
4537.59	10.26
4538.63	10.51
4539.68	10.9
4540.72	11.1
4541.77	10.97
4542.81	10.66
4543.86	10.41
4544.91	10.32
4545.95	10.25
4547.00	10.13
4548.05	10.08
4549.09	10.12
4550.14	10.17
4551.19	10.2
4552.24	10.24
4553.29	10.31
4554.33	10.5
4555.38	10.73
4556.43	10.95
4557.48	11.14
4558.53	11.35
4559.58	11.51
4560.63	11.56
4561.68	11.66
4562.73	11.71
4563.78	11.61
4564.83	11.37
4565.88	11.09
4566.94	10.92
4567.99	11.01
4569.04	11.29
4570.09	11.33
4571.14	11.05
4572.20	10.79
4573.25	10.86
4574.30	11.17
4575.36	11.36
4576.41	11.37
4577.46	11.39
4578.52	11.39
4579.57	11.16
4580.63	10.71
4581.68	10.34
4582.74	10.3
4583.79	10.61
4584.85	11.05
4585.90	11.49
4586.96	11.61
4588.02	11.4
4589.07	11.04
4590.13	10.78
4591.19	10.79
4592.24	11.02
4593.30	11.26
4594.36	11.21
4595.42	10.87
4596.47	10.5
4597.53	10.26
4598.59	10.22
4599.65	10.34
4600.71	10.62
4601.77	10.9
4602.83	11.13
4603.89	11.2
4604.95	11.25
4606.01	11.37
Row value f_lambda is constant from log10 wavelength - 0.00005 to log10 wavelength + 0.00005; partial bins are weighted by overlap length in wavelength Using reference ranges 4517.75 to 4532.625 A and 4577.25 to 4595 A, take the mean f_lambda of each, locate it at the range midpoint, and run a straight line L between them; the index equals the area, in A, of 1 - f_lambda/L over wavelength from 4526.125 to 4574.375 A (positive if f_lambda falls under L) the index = 0.13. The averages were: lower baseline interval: 10.4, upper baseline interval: 11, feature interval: 10.6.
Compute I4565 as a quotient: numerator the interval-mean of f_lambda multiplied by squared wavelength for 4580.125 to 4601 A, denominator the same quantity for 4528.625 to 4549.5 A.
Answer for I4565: 1.08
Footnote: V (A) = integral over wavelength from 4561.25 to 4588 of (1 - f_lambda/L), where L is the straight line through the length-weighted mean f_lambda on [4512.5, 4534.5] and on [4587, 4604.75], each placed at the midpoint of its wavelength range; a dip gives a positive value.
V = -0.98 A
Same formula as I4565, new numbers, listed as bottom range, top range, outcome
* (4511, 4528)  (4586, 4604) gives 1.04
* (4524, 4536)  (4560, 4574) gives 1.15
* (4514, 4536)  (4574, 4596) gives 1.09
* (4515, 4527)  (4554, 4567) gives 1.05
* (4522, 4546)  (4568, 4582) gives 1.10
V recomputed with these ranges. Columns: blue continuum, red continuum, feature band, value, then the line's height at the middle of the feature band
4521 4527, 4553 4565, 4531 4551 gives 1.0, 10.8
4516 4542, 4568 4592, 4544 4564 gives 0.0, 10.7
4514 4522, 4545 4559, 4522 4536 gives 1.2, 10.9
